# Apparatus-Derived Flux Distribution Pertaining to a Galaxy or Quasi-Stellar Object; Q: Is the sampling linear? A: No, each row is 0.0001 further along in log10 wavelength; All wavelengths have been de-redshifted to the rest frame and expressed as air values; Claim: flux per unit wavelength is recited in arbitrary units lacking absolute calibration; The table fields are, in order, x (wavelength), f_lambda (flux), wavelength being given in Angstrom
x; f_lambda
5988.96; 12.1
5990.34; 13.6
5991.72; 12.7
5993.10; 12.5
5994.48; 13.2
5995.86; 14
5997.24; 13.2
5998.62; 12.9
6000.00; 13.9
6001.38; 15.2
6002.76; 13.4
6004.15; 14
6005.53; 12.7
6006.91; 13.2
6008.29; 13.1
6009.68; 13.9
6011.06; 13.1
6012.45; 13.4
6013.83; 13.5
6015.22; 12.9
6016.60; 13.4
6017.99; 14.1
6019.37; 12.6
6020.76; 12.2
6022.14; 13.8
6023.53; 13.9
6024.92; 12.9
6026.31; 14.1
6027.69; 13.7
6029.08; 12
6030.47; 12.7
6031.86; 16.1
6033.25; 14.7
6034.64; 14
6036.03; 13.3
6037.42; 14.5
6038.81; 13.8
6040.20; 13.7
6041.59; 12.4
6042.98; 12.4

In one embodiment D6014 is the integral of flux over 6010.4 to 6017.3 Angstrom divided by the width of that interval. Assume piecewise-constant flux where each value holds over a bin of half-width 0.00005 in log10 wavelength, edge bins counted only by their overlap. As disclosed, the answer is 13.3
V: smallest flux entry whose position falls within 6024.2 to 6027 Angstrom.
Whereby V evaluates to 12.9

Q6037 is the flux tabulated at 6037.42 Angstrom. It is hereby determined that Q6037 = 14.5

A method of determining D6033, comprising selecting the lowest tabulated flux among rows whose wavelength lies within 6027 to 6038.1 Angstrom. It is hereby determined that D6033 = 12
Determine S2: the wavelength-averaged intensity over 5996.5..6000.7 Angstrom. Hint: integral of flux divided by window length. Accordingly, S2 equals 13.4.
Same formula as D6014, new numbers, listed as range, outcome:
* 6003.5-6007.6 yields 13.3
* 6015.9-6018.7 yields 13.8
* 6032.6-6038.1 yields 14.1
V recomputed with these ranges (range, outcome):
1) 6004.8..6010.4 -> 12.7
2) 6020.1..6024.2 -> 12.2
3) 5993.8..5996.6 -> 13.2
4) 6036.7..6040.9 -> 13.7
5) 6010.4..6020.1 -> 12.6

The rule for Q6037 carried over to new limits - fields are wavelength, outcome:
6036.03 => 13.3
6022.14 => 13.8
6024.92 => 12.9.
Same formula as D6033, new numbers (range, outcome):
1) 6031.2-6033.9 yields 14.7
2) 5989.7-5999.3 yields 12.5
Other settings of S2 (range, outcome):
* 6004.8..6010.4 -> 13.2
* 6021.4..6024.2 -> 13.8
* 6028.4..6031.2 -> 12.4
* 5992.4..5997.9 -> 13.2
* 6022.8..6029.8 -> 13.3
